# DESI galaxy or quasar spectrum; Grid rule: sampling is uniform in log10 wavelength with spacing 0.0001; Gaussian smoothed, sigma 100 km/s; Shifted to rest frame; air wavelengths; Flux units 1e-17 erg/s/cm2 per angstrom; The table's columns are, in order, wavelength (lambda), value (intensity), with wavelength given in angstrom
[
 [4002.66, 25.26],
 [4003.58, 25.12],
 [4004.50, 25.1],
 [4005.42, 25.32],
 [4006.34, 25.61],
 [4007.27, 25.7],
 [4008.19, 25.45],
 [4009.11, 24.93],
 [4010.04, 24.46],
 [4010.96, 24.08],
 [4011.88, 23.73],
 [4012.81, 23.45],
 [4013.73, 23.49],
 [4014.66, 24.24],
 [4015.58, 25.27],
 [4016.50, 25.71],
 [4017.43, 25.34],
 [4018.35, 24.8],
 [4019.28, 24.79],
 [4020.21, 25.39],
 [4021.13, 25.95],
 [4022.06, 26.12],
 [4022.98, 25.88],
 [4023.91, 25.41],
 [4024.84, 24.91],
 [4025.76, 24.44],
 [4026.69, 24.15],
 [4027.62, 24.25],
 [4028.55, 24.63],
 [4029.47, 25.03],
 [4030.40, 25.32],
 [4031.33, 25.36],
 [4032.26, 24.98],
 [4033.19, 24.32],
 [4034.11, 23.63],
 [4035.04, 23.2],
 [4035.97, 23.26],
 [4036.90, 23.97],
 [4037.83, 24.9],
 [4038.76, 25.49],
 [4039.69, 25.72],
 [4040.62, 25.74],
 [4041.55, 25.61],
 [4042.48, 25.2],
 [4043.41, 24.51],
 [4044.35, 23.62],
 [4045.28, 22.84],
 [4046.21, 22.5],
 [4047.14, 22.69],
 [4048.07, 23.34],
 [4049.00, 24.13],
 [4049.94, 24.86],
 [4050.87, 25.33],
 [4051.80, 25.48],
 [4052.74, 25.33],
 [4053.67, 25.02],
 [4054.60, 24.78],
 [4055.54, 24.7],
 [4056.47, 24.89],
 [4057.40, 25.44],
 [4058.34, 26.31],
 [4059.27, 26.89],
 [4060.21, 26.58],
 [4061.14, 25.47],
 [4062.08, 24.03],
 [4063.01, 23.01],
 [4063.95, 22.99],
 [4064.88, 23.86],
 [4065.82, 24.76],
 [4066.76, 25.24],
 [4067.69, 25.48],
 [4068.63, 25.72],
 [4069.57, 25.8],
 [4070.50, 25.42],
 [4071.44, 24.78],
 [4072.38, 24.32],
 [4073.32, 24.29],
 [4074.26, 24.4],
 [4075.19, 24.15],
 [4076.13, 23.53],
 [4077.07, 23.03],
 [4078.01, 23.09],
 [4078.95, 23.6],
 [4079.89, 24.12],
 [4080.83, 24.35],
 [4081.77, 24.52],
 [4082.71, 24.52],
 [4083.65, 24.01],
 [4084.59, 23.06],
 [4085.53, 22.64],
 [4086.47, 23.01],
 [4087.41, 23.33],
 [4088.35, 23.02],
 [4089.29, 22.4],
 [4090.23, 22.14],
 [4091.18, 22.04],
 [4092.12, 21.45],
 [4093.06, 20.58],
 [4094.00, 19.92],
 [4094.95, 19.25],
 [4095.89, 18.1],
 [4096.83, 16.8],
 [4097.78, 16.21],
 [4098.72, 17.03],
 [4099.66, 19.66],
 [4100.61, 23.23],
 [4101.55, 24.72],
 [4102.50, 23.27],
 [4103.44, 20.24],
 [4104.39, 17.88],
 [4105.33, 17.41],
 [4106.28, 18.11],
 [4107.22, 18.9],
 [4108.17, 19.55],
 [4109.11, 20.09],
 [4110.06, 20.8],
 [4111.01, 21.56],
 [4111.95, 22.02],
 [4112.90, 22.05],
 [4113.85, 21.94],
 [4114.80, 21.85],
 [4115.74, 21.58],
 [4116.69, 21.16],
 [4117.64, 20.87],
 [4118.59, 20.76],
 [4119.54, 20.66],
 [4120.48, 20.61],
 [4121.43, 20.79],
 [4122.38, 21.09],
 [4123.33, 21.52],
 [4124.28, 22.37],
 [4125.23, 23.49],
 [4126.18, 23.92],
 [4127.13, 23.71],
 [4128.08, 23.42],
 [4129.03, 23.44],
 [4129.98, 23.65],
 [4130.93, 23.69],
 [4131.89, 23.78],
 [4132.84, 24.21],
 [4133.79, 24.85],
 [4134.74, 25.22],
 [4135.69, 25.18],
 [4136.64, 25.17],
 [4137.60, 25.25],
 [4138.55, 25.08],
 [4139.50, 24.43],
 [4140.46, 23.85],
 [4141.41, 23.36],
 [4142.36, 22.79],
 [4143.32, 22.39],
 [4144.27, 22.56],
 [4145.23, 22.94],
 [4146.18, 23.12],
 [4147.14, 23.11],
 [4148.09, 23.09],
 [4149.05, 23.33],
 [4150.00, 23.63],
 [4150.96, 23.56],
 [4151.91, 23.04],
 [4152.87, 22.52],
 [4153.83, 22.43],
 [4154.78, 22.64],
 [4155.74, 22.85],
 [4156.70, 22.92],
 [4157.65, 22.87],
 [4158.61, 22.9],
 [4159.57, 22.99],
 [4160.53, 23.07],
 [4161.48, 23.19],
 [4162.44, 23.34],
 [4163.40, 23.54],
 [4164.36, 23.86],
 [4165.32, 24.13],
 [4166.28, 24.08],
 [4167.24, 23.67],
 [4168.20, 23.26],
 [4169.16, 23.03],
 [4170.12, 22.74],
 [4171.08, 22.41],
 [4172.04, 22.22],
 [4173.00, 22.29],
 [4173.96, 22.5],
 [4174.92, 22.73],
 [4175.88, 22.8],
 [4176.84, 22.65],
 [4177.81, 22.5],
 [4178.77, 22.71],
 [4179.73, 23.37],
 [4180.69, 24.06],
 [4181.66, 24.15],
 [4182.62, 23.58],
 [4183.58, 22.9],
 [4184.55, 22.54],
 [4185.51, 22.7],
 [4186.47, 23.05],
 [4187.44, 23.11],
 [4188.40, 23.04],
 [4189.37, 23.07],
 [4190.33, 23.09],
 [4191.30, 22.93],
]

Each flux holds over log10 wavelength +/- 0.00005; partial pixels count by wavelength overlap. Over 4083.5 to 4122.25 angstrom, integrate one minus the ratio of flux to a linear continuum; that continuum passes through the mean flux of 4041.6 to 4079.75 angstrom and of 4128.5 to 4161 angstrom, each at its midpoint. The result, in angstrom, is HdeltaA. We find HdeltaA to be 5.2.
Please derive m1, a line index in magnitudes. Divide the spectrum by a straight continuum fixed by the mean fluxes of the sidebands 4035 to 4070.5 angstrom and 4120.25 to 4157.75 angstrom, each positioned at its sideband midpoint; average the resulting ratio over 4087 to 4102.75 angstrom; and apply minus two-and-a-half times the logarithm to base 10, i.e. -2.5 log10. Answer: 0.16 mag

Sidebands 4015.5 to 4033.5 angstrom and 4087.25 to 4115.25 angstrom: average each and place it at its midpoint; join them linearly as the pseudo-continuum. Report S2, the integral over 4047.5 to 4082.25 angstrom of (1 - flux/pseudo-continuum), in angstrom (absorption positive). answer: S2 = -3.1 angstrom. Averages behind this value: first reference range 25.1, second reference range 20.5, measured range 24.7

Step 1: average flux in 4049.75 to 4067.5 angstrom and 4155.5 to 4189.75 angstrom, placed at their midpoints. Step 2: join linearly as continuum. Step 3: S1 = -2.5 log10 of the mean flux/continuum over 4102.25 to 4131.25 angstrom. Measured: 0.128 mag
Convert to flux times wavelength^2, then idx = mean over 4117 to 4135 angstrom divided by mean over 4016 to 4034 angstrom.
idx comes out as 0.95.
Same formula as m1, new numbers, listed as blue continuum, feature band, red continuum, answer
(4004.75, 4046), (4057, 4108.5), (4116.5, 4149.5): 0.057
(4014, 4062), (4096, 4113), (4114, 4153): 0.185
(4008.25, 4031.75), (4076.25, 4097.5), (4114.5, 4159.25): 0.077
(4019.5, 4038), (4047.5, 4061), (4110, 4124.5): -0.064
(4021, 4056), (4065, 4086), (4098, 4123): -0.079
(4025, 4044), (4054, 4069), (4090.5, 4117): -0.093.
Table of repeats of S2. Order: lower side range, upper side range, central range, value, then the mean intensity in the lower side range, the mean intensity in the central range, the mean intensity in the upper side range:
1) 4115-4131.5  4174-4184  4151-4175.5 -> -0.2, 22.2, 23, 23.1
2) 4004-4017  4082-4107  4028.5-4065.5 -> -2.5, 24.8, 24.6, 20.9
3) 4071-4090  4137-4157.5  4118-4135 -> 0.4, 23.7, 22.8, 23.3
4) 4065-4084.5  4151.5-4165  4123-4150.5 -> -0.4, 24.4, 23.7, 23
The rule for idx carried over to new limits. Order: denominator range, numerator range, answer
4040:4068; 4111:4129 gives 0.92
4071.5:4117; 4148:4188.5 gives 1.10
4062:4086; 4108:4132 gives 0.93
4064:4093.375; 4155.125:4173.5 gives 1.01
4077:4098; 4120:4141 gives 1.09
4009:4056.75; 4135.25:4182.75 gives 1.00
